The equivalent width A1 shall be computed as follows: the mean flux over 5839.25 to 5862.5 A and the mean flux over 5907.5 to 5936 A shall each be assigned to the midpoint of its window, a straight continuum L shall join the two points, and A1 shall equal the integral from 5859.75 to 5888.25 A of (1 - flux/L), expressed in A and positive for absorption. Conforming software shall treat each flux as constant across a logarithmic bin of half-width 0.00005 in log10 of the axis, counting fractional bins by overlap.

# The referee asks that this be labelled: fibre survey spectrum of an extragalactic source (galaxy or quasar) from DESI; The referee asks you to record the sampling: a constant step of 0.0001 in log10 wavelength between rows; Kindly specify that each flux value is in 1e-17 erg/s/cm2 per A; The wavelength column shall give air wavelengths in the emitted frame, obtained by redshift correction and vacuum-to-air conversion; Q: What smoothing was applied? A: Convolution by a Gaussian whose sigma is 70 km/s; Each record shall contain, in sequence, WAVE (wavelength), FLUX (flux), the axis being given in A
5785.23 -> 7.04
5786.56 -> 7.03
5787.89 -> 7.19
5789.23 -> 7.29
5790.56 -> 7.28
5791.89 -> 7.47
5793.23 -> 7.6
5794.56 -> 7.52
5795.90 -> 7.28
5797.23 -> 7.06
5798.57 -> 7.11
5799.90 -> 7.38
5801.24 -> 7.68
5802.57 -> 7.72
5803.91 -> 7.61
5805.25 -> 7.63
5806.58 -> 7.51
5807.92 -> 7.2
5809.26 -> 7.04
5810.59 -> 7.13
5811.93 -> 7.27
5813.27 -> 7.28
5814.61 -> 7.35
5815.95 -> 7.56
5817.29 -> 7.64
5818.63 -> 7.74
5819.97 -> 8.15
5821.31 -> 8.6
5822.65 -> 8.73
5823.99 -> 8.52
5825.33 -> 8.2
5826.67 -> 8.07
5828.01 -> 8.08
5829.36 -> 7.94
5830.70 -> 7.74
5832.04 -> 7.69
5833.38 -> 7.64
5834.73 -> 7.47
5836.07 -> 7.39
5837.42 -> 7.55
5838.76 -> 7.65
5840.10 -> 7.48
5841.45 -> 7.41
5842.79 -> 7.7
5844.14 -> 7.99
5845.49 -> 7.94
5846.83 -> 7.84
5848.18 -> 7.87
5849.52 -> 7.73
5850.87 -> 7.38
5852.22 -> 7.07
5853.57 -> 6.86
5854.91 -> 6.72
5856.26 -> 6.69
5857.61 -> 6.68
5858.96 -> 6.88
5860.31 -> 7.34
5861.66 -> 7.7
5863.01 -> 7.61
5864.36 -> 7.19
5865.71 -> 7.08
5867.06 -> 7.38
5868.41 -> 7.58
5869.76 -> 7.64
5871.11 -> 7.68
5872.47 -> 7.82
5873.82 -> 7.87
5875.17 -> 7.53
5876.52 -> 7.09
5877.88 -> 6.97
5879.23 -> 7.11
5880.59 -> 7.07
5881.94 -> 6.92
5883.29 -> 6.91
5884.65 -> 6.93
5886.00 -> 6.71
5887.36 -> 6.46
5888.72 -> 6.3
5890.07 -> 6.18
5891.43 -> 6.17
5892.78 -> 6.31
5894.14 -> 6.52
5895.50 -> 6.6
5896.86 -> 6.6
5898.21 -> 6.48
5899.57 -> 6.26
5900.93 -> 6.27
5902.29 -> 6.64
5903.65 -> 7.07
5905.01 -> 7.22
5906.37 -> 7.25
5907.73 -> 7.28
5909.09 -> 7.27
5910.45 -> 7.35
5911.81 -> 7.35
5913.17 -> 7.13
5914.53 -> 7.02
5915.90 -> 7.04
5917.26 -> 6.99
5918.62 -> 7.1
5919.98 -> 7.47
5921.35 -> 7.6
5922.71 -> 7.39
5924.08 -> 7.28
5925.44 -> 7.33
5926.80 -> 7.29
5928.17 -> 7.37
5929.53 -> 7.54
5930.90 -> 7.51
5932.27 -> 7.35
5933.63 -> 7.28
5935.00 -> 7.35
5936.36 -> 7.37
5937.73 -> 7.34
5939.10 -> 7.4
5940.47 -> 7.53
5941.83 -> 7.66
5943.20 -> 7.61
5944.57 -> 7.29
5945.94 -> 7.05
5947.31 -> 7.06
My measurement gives 0.4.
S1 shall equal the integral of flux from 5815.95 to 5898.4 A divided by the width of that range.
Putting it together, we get 7.36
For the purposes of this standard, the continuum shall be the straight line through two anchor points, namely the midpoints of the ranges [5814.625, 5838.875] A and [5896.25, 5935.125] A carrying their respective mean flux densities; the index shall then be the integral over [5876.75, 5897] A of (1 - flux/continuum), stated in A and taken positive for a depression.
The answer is 1.99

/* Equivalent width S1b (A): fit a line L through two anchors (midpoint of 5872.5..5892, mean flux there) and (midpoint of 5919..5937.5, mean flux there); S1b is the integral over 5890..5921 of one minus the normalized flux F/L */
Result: 1.2 A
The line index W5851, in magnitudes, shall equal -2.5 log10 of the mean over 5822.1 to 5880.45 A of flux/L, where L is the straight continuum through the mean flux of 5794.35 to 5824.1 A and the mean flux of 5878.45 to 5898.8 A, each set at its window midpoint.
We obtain -0.07 mag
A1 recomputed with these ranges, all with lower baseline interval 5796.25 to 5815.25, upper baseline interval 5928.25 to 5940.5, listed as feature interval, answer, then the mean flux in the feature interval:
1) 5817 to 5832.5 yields -1.6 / 8.11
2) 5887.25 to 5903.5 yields 2.1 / 6.42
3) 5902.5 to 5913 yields 0.2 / 7.22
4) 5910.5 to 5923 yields 0.3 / 7.23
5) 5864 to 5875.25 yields -0.2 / 7.54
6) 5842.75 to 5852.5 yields -0.5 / 7.71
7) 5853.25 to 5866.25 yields 0.5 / 7.08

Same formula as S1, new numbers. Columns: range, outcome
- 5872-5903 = 6.76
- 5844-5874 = 7.4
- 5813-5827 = 8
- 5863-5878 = 7.46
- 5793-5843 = 7.64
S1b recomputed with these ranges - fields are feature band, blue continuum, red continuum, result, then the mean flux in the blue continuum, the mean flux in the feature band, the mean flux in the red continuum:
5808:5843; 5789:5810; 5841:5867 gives -1.64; 7.4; 7.72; 7.35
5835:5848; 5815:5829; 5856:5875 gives 0.20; 8.11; 7.66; 7.39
